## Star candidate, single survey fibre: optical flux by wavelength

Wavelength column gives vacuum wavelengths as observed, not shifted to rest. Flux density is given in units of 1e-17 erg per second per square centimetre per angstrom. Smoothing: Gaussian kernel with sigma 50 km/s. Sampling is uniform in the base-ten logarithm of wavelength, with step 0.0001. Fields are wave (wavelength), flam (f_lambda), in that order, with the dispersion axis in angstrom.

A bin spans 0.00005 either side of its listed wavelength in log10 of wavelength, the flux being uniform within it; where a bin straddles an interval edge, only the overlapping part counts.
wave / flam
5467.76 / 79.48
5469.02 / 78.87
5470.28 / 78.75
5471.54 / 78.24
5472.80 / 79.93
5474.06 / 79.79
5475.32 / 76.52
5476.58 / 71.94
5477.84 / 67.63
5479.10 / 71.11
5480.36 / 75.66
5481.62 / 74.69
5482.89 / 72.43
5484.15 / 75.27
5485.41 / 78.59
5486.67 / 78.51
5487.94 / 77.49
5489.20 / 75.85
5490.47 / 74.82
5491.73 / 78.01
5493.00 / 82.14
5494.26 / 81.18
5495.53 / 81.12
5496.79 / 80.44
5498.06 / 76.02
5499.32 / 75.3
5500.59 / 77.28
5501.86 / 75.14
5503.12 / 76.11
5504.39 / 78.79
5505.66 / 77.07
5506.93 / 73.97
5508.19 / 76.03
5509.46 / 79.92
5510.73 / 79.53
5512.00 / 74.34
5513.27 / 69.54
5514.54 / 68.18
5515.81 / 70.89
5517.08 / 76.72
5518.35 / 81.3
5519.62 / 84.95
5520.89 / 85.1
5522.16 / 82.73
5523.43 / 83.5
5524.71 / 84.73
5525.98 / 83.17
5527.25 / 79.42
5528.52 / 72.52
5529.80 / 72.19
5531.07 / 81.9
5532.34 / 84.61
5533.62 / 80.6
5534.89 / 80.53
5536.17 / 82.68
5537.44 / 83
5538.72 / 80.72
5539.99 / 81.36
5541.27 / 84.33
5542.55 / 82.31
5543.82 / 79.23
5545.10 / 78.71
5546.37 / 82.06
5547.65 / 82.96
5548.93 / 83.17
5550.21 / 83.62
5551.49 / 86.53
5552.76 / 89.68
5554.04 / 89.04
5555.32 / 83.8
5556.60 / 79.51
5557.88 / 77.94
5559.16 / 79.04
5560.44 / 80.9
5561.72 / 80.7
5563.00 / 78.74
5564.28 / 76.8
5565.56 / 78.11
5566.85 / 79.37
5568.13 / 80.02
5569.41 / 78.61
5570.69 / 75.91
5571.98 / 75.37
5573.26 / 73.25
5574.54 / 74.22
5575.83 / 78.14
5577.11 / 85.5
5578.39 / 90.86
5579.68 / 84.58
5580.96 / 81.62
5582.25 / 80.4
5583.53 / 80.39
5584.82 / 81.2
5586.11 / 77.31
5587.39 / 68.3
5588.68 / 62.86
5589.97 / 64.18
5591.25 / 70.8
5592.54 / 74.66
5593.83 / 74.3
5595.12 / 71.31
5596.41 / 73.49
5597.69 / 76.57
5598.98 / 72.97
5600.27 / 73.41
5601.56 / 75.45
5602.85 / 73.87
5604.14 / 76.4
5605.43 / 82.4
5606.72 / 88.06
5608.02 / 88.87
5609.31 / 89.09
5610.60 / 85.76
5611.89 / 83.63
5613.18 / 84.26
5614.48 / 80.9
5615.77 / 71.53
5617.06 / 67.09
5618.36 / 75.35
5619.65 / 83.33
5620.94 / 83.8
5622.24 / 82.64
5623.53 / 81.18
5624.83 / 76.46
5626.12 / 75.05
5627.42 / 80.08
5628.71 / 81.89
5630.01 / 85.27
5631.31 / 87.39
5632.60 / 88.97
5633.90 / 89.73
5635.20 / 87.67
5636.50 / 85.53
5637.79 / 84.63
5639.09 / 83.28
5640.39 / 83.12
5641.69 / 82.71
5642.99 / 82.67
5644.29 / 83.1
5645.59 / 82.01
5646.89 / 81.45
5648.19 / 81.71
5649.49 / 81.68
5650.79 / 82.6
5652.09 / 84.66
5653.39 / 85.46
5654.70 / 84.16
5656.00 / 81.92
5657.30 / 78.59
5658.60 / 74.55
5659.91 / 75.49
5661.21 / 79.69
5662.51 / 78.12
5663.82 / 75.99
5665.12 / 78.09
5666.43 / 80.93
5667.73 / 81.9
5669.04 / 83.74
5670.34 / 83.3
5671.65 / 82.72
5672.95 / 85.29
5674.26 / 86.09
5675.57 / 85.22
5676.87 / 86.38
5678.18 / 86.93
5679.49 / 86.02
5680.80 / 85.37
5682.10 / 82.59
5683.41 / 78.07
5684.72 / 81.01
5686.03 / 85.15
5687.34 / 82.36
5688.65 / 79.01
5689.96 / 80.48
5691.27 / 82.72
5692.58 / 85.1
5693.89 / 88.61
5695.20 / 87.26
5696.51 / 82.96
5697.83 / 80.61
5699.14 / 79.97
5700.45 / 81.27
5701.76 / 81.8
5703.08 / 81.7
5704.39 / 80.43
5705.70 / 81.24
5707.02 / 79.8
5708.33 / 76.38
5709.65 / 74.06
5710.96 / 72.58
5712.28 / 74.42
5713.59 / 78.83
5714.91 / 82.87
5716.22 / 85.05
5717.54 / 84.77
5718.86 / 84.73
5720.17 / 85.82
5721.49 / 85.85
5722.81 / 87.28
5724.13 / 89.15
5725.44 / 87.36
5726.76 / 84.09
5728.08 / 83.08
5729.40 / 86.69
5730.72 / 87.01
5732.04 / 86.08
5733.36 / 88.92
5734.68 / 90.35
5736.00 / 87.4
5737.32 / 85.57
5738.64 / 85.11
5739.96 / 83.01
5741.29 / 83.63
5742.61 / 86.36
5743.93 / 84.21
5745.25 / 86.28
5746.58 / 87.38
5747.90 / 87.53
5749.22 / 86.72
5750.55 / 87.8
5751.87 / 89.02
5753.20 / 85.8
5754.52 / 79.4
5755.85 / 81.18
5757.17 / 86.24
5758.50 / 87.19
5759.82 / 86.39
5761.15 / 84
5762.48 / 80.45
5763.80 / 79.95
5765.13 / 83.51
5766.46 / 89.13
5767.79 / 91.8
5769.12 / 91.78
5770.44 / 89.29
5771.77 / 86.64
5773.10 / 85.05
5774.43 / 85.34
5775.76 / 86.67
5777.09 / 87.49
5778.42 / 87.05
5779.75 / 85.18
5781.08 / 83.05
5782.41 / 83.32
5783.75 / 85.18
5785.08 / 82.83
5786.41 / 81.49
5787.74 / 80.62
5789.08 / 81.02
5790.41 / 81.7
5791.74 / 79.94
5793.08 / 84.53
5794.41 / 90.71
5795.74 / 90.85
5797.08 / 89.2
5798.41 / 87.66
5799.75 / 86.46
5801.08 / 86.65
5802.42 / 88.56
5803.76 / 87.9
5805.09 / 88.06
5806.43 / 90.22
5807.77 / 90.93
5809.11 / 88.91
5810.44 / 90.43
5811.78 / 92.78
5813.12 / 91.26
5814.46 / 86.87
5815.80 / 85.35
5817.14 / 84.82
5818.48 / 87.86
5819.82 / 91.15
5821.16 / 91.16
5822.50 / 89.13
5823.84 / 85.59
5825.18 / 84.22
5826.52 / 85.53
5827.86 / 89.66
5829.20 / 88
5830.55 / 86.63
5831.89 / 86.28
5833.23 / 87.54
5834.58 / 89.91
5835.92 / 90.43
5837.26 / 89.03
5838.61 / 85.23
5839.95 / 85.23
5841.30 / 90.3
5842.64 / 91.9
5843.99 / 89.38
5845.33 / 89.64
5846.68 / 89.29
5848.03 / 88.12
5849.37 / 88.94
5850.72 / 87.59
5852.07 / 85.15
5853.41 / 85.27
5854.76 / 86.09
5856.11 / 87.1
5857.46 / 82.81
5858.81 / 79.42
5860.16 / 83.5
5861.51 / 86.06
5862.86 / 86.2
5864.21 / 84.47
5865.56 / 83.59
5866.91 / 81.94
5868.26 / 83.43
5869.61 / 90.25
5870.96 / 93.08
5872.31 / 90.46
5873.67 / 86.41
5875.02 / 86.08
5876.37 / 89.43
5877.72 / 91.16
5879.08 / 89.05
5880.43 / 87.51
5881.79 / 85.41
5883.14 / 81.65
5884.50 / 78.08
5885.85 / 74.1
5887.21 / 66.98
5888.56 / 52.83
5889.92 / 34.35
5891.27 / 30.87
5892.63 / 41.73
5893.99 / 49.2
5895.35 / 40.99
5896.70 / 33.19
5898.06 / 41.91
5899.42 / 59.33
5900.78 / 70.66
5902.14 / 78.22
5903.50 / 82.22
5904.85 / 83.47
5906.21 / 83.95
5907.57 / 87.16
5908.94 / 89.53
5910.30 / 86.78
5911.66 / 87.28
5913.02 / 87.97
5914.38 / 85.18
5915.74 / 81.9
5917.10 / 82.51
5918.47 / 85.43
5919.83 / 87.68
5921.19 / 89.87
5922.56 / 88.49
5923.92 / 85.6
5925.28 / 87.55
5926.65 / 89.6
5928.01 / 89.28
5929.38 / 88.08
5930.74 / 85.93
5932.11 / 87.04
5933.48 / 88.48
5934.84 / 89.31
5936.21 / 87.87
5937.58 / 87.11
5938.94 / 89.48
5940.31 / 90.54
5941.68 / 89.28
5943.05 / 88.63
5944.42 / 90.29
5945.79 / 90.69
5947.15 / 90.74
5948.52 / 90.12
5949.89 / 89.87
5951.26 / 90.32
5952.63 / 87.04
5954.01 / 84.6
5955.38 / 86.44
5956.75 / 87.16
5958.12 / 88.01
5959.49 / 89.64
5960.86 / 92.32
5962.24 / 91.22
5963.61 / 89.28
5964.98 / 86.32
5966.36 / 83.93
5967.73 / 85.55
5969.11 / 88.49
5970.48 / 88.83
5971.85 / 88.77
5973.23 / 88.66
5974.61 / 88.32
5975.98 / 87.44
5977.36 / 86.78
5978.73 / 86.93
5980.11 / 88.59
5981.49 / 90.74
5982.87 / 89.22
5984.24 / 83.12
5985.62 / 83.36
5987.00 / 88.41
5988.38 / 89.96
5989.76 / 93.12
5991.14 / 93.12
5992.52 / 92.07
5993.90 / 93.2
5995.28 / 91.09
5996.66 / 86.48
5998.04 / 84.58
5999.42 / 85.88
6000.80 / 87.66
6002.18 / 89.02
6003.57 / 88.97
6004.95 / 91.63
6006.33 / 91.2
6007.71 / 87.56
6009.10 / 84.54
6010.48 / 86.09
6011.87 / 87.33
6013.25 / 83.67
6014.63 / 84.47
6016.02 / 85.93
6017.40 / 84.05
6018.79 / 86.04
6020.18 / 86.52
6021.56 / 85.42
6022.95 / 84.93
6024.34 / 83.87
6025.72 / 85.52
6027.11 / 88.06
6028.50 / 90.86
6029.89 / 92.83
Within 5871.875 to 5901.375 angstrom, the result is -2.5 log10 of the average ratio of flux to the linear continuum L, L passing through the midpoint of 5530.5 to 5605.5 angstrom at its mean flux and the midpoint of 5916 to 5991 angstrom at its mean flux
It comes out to 0.29 mag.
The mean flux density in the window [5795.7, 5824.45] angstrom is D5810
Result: 88.7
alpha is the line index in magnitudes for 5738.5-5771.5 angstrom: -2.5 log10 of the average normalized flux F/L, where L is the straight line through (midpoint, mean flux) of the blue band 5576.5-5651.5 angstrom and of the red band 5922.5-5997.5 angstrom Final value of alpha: -0.028 mag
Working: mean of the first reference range 80.1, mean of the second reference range 88.6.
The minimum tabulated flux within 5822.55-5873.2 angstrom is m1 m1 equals 79.42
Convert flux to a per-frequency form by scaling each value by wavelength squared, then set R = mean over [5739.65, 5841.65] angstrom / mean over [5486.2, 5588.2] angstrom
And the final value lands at 1.19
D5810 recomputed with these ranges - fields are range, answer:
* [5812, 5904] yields 80.2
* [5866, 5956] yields 80.4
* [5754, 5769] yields 84.8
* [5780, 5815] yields 86.6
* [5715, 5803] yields 85.7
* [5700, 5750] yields 83.8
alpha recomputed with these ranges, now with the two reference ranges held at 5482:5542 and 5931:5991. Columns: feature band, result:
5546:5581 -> -0.02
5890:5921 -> 0.23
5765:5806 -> -0.02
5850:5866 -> 0.02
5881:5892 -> 0.34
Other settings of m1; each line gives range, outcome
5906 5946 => 81.9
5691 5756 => 72.58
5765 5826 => 79.94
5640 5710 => 74.06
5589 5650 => 64.18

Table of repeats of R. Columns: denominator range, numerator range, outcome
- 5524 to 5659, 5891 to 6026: 1.19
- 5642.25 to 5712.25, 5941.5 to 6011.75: 1.20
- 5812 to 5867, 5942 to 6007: 1.07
